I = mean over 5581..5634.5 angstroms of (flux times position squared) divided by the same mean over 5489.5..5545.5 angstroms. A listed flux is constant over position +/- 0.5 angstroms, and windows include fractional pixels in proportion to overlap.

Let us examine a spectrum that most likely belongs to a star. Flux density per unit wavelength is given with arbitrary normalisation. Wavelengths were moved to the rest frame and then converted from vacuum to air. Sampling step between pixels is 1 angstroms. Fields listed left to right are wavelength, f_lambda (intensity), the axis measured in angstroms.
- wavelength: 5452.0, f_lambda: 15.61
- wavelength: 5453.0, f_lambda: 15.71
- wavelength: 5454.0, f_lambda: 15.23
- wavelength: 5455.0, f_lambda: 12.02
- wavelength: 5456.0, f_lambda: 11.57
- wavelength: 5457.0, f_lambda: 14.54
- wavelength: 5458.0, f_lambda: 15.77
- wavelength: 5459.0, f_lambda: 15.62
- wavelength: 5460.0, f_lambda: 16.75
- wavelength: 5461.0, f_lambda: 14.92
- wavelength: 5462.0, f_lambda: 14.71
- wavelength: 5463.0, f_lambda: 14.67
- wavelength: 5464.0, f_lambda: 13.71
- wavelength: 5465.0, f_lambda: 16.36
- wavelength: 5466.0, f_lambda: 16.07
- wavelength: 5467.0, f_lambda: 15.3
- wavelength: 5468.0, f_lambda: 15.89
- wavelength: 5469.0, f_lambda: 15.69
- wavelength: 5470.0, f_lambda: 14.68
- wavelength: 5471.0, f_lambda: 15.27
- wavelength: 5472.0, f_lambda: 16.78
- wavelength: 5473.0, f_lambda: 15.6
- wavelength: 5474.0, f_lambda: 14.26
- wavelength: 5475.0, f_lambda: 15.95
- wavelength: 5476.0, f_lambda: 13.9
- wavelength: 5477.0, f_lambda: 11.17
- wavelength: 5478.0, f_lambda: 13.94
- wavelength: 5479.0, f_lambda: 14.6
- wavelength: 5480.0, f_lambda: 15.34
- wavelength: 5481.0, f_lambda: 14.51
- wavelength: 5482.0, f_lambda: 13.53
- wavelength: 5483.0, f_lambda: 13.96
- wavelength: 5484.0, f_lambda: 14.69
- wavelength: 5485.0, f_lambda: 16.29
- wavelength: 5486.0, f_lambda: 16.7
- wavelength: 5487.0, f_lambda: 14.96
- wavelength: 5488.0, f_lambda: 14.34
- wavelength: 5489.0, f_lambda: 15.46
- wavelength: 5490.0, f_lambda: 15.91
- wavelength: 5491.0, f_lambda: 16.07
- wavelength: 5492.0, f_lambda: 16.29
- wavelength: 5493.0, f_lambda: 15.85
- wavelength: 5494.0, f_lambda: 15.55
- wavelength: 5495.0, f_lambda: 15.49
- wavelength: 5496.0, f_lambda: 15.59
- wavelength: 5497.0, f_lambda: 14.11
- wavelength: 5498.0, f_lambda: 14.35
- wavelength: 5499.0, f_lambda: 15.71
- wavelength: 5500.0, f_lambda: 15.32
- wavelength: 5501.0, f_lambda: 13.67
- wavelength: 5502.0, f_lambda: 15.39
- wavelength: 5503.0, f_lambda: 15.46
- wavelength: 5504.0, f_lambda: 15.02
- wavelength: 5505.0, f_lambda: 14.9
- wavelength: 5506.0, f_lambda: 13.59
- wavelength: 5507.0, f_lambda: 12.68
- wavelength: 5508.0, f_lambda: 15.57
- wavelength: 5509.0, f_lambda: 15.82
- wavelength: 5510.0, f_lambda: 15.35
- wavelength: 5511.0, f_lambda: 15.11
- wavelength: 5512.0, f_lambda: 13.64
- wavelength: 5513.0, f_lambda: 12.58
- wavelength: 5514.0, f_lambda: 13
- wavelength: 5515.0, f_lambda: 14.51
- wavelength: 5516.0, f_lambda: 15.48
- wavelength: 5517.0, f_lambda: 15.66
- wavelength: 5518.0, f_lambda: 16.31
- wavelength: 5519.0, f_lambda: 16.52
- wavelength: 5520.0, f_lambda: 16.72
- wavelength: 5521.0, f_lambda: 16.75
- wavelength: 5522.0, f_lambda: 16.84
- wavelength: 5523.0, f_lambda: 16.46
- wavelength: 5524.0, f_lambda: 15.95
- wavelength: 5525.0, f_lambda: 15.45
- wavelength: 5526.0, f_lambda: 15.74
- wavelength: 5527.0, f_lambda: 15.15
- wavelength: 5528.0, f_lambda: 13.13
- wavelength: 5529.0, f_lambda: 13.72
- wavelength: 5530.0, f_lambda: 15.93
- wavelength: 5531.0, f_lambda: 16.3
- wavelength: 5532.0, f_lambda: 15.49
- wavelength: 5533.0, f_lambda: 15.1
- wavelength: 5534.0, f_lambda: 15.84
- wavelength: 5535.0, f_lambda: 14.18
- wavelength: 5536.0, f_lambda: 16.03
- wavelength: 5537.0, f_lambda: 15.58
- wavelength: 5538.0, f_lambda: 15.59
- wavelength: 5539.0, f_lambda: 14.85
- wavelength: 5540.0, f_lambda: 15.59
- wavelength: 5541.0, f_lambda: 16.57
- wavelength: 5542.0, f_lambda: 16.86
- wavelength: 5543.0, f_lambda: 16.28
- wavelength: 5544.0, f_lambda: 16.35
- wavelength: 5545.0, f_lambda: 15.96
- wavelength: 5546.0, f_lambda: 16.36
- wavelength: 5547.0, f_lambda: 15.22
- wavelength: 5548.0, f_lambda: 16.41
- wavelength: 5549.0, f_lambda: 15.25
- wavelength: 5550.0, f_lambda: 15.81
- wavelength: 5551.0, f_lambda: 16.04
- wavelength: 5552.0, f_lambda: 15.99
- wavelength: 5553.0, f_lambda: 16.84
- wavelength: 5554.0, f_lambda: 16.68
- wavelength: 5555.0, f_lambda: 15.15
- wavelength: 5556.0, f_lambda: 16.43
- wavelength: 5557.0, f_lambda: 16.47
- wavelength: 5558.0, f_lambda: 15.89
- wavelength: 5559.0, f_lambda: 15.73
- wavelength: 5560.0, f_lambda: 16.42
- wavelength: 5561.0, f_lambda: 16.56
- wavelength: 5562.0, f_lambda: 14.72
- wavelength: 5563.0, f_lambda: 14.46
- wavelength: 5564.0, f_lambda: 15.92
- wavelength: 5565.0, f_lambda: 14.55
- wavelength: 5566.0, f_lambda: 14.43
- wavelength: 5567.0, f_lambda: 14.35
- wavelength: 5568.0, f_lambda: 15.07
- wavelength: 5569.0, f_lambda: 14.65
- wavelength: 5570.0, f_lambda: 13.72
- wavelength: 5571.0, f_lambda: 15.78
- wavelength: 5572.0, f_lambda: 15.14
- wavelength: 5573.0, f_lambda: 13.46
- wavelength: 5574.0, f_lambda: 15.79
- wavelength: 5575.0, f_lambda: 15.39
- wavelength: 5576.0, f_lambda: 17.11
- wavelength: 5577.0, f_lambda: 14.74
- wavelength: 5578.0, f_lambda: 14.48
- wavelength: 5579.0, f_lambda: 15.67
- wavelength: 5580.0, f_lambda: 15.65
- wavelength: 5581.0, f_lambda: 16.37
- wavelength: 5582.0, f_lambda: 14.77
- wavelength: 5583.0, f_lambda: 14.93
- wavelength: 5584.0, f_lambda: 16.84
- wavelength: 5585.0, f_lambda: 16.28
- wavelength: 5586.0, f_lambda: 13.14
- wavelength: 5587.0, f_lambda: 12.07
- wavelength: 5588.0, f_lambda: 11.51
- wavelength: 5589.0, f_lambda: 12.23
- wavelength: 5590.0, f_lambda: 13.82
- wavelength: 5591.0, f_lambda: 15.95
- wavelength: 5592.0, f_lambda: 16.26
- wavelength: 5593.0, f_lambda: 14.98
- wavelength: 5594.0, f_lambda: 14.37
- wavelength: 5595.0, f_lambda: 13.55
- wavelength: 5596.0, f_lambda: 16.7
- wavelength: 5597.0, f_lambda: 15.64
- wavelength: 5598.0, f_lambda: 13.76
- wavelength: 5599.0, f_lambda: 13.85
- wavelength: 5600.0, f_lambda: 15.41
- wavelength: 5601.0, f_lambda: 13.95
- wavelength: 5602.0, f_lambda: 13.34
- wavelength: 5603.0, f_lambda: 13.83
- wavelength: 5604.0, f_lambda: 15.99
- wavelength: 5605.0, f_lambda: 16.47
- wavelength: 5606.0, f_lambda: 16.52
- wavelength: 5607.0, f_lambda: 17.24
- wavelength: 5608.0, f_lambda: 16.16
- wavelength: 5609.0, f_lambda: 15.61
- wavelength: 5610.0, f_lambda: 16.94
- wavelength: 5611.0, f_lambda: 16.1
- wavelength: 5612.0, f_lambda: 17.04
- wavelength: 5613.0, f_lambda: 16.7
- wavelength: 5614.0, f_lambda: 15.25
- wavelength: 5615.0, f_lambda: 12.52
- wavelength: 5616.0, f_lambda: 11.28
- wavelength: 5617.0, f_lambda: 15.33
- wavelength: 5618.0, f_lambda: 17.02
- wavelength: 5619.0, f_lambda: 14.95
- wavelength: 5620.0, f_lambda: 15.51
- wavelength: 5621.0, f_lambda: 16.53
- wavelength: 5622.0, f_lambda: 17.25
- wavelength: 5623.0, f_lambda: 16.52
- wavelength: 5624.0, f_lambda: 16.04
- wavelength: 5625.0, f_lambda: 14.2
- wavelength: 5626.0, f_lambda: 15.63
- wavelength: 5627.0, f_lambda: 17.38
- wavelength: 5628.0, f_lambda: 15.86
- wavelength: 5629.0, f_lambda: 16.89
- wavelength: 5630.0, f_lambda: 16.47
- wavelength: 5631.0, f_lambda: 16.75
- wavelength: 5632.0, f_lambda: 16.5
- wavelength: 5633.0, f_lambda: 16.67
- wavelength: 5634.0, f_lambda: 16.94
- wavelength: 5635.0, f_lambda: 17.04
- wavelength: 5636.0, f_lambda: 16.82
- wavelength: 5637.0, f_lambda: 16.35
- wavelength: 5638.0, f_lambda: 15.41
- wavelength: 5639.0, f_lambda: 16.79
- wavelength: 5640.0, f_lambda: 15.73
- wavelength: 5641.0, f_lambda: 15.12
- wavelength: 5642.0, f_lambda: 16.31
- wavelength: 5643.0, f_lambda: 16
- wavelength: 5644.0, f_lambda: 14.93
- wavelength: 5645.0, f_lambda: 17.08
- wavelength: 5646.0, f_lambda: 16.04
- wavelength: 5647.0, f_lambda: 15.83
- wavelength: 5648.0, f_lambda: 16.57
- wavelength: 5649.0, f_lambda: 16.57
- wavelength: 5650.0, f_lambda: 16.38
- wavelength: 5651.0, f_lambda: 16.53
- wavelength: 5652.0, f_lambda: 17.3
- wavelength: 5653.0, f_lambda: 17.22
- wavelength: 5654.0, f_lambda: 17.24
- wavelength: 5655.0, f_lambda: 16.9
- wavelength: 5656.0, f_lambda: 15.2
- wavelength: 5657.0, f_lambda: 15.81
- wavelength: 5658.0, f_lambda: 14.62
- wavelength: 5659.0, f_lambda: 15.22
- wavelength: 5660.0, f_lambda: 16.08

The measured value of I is 1.03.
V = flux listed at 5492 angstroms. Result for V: 16.29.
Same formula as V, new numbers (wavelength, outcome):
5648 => 16.57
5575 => 15.39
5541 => 16.57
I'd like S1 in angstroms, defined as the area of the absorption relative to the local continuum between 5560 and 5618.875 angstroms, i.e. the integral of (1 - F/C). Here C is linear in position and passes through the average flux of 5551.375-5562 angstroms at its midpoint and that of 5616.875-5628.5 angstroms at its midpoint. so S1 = 3.9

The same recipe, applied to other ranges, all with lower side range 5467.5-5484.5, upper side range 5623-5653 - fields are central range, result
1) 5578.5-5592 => 1.0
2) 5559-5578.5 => 0.6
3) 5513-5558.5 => -1.3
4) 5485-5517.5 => -0.1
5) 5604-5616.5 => 0.3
